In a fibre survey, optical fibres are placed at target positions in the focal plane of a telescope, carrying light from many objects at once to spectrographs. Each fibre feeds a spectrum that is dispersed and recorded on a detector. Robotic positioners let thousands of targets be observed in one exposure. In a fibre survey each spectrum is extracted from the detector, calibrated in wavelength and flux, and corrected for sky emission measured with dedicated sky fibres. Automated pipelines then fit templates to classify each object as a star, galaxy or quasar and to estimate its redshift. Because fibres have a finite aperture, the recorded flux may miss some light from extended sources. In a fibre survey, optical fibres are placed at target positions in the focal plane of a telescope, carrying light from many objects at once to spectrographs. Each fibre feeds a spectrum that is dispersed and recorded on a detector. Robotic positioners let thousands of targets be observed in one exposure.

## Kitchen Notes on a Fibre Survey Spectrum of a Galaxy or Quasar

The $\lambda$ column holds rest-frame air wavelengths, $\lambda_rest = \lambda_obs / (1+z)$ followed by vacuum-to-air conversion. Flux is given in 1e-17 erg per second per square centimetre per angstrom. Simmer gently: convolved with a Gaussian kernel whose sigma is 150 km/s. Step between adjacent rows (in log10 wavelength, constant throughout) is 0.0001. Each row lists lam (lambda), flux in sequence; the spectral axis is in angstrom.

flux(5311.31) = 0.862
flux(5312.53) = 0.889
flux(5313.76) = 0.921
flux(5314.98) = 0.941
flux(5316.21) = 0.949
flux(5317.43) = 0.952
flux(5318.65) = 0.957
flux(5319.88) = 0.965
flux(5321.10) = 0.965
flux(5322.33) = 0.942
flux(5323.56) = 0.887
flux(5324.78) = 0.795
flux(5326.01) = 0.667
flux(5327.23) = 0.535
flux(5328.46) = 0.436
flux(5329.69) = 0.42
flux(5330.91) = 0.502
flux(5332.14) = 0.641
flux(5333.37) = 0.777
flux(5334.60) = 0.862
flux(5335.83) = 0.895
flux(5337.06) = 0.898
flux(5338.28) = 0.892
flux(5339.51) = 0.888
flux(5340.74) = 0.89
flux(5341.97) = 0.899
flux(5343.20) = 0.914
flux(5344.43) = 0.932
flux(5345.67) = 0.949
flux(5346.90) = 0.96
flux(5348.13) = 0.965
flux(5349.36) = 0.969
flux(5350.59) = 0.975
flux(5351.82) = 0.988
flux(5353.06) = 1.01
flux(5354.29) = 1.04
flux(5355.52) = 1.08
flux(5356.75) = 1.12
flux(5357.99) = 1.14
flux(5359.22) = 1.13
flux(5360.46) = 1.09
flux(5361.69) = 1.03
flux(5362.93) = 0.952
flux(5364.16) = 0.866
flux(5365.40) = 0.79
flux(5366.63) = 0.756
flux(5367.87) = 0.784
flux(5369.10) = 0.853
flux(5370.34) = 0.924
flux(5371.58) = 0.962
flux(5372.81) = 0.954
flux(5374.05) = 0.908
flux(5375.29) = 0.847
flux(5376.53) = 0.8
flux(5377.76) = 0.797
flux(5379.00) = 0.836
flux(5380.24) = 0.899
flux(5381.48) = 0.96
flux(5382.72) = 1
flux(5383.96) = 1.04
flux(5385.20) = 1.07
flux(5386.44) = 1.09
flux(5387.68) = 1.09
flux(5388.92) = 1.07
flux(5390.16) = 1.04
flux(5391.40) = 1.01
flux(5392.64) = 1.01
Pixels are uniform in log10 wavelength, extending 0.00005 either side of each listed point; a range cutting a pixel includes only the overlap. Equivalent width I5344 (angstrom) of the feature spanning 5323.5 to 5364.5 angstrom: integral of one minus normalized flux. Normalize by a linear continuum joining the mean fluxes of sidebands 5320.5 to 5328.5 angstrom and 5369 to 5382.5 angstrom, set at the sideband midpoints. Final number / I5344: -3.2 angstrom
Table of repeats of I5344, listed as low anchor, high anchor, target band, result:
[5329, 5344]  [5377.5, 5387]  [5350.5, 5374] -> -2.2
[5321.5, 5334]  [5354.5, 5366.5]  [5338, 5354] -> -1.6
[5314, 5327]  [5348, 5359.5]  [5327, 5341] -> 3.5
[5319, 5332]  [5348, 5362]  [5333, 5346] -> -0.3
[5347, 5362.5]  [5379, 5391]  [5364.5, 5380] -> 2.6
